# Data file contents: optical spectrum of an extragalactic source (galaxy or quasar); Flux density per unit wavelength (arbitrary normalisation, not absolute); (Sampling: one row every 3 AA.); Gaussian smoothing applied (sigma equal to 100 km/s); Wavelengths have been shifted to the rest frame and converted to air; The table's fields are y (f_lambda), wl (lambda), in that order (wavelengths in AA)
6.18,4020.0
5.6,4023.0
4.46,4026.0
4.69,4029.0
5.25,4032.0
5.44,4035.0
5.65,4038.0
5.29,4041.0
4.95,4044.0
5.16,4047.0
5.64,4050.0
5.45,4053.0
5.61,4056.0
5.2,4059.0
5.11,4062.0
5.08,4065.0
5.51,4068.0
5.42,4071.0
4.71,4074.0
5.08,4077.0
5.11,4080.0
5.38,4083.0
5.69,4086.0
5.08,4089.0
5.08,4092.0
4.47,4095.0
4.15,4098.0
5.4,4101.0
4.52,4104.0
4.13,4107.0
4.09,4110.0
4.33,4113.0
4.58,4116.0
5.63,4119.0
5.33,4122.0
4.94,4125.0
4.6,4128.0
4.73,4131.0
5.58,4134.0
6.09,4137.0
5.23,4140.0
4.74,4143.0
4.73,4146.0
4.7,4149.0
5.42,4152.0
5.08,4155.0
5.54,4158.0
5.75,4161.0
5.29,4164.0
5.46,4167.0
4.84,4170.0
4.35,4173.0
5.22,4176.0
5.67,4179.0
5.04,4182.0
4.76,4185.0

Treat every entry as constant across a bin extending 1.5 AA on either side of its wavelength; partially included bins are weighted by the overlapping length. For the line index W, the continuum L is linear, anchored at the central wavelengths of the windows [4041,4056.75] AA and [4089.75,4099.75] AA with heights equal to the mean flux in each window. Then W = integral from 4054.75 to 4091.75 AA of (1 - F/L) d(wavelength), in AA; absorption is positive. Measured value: -2.1 AA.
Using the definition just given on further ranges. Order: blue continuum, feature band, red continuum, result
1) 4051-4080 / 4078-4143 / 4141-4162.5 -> 2.92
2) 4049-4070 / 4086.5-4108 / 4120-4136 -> 1.92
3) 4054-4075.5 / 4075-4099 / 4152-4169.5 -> 1.17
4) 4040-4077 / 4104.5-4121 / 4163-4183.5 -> 1.96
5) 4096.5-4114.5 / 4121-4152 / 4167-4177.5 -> -2.87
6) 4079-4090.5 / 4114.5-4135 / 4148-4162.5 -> 1.07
